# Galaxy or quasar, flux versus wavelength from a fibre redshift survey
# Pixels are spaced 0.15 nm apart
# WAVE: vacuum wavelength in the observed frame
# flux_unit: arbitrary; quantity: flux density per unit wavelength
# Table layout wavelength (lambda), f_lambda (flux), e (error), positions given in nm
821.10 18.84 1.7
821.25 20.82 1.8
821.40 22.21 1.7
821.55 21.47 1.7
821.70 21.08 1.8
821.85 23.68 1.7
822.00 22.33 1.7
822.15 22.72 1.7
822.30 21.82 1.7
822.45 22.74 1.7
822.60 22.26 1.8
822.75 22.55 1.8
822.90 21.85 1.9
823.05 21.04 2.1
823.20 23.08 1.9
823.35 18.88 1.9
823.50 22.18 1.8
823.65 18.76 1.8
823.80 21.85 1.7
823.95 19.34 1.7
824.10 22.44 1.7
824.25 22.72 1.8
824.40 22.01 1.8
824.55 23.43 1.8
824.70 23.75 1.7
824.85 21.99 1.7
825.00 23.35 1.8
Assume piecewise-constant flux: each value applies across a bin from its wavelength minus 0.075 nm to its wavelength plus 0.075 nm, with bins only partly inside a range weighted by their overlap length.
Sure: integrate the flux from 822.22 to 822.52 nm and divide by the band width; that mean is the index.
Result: 22.3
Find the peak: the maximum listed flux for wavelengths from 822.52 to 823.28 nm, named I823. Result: 23.08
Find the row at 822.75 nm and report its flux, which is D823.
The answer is 22.55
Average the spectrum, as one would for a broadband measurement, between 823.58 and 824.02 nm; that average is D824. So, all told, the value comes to 20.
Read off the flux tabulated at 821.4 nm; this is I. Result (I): 22.21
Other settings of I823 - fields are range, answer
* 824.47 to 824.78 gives 23.75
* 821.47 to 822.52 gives 23.68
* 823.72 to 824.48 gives 22.72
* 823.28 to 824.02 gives 22.18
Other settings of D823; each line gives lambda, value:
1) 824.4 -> 22.01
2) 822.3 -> 21.82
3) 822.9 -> 21.85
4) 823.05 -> 21.04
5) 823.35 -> 18.88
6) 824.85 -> 21.99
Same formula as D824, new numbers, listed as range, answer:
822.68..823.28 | 22.1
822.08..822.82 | 22.4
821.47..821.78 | 21.3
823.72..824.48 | 21.7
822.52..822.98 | 22.2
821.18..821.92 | 21.8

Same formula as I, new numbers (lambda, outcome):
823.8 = 21.85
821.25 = 20.82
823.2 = 23.08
